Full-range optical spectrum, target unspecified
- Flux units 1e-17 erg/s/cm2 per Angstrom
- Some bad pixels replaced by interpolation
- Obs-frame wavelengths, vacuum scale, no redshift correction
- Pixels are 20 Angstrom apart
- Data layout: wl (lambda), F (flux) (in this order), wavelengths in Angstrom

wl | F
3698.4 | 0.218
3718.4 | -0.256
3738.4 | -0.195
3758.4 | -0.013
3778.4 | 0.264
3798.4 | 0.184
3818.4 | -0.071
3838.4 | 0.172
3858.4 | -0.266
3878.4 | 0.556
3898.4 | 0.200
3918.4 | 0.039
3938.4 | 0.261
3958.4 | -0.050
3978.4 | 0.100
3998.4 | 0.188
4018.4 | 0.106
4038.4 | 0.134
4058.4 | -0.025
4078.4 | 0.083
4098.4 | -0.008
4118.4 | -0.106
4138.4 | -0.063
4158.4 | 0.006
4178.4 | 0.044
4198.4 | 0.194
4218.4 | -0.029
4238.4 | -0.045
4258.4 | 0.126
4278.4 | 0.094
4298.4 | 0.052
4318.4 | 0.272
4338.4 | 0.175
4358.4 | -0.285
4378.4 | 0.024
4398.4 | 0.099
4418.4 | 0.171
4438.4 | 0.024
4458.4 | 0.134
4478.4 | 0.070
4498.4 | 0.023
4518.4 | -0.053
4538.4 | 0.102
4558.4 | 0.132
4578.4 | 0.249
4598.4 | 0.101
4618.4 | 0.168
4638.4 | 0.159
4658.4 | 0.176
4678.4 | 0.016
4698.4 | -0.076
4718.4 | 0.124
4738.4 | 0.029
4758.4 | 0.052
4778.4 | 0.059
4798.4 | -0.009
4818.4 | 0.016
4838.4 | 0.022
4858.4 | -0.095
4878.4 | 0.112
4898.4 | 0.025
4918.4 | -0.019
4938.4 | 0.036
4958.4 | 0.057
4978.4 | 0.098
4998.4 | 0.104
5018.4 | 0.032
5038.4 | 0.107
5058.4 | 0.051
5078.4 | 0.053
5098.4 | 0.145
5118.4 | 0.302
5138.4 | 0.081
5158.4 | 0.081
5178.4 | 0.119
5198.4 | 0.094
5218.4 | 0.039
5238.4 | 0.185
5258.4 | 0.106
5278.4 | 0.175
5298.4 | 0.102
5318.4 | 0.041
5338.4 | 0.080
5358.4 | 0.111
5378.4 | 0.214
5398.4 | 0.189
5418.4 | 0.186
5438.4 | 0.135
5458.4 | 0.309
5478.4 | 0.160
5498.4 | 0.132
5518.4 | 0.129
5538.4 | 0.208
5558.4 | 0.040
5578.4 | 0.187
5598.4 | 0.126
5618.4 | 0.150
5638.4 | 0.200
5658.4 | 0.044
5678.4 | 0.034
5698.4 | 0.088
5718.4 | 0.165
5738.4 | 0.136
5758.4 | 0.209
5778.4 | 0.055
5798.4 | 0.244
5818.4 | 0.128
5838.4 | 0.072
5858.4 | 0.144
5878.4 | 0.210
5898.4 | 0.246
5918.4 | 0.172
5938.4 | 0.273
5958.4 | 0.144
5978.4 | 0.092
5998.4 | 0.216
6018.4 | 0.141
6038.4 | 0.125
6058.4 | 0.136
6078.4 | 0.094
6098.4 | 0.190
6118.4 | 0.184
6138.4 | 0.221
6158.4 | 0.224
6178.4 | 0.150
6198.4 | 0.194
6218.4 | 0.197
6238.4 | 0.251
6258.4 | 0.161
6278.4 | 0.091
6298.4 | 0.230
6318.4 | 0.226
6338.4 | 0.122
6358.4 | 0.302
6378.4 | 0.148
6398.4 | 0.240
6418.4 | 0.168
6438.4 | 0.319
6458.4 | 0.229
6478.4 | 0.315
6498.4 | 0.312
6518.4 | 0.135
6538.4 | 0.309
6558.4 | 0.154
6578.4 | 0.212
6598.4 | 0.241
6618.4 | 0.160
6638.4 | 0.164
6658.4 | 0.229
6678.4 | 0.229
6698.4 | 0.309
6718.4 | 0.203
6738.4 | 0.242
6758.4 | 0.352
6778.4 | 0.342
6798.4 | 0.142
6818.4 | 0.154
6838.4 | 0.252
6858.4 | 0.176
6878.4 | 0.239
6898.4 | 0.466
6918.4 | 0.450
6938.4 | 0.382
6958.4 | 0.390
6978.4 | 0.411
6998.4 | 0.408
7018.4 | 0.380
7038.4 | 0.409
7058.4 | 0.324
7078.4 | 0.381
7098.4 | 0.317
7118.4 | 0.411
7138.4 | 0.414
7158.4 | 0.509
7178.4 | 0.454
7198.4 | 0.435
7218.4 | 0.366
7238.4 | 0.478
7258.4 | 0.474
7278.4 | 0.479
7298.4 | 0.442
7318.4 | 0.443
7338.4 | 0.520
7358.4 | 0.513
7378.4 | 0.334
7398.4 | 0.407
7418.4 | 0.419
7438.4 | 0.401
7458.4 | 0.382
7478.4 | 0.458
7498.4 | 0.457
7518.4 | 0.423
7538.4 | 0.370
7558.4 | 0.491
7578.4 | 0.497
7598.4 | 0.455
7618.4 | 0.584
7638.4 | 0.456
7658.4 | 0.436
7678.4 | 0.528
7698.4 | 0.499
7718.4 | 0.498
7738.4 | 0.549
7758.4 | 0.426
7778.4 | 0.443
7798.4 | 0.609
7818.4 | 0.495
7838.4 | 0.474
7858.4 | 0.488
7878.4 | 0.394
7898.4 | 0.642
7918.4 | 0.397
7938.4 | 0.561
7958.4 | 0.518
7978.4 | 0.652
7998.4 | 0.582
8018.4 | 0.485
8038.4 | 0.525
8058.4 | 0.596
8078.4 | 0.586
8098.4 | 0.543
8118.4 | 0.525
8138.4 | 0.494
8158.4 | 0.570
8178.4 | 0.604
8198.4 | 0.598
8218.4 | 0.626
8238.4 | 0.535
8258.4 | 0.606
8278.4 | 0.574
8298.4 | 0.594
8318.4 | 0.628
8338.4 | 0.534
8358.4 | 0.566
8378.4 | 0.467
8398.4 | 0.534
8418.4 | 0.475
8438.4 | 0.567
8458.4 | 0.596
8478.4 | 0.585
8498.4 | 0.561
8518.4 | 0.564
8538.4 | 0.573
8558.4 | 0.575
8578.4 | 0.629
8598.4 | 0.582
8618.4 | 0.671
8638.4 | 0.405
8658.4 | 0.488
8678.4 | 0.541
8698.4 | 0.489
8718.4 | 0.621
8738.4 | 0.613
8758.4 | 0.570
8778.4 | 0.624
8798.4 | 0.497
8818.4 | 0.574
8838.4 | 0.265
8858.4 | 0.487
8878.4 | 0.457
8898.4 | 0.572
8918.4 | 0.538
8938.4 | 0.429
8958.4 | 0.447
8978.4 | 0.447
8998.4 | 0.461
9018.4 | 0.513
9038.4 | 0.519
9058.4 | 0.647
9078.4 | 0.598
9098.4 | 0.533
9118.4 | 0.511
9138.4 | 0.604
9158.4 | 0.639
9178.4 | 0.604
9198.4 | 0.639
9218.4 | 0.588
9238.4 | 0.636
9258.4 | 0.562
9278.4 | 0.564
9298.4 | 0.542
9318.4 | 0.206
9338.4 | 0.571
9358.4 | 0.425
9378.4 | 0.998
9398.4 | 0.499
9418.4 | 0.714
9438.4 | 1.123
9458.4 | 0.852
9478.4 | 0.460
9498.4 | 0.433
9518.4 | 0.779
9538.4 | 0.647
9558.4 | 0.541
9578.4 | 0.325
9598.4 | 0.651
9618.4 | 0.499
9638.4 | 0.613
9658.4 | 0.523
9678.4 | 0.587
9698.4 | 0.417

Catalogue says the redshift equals 0.73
